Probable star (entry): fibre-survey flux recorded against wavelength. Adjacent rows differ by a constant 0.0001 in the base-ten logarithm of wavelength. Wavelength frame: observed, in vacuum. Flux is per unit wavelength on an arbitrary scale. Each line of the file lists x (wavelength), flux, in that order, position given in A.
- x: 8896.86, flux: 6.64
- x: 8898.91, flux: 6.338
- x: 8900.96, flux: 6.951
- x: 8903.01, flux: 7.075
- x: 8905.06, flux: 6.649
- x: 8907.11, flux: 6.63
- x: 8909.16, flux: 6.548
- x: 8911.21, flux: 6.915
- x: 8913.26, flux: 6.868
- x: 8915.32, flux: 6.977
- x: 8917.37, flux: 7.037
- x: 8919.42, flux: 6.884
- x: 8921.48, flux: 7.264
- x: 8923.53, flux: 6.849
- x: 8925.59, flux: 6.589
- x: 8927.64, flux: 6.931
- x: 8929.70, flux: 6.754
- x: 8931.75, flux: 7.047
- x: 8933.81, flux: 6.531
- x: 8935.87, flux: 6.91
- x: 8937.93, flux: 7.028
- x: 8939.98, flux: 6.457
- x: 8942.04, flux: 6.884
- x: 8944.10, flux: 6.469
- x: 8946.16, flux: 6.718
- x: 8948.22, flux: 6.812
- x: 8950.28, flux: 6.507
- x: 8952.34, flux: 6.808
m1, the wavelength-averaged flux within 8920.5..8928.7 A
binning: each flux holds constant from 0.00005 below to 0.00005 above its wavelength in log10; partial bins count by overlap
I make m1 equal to 6.91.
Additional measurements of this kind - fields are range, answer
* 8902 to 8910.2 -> 6.73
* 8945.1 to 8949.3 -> 6.76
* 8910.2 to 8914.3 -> 6.88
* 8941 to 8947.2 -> 6.69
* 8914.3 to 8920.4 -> 6.97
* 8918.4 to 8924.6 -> 6.99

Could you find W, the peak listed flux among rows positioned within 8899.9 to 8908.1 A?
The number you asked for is 7.075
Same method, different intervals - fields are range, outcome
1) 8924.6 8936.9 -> 7.047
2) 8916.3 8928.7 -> 7.264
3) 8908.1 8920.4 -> 7.037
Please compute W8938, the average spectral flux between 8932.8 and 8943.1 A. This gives 6.76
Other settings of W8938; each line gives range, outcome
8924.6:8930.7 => 6.76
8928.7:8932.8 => 6.91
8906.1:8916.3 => 6.79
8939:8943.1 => 6.67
